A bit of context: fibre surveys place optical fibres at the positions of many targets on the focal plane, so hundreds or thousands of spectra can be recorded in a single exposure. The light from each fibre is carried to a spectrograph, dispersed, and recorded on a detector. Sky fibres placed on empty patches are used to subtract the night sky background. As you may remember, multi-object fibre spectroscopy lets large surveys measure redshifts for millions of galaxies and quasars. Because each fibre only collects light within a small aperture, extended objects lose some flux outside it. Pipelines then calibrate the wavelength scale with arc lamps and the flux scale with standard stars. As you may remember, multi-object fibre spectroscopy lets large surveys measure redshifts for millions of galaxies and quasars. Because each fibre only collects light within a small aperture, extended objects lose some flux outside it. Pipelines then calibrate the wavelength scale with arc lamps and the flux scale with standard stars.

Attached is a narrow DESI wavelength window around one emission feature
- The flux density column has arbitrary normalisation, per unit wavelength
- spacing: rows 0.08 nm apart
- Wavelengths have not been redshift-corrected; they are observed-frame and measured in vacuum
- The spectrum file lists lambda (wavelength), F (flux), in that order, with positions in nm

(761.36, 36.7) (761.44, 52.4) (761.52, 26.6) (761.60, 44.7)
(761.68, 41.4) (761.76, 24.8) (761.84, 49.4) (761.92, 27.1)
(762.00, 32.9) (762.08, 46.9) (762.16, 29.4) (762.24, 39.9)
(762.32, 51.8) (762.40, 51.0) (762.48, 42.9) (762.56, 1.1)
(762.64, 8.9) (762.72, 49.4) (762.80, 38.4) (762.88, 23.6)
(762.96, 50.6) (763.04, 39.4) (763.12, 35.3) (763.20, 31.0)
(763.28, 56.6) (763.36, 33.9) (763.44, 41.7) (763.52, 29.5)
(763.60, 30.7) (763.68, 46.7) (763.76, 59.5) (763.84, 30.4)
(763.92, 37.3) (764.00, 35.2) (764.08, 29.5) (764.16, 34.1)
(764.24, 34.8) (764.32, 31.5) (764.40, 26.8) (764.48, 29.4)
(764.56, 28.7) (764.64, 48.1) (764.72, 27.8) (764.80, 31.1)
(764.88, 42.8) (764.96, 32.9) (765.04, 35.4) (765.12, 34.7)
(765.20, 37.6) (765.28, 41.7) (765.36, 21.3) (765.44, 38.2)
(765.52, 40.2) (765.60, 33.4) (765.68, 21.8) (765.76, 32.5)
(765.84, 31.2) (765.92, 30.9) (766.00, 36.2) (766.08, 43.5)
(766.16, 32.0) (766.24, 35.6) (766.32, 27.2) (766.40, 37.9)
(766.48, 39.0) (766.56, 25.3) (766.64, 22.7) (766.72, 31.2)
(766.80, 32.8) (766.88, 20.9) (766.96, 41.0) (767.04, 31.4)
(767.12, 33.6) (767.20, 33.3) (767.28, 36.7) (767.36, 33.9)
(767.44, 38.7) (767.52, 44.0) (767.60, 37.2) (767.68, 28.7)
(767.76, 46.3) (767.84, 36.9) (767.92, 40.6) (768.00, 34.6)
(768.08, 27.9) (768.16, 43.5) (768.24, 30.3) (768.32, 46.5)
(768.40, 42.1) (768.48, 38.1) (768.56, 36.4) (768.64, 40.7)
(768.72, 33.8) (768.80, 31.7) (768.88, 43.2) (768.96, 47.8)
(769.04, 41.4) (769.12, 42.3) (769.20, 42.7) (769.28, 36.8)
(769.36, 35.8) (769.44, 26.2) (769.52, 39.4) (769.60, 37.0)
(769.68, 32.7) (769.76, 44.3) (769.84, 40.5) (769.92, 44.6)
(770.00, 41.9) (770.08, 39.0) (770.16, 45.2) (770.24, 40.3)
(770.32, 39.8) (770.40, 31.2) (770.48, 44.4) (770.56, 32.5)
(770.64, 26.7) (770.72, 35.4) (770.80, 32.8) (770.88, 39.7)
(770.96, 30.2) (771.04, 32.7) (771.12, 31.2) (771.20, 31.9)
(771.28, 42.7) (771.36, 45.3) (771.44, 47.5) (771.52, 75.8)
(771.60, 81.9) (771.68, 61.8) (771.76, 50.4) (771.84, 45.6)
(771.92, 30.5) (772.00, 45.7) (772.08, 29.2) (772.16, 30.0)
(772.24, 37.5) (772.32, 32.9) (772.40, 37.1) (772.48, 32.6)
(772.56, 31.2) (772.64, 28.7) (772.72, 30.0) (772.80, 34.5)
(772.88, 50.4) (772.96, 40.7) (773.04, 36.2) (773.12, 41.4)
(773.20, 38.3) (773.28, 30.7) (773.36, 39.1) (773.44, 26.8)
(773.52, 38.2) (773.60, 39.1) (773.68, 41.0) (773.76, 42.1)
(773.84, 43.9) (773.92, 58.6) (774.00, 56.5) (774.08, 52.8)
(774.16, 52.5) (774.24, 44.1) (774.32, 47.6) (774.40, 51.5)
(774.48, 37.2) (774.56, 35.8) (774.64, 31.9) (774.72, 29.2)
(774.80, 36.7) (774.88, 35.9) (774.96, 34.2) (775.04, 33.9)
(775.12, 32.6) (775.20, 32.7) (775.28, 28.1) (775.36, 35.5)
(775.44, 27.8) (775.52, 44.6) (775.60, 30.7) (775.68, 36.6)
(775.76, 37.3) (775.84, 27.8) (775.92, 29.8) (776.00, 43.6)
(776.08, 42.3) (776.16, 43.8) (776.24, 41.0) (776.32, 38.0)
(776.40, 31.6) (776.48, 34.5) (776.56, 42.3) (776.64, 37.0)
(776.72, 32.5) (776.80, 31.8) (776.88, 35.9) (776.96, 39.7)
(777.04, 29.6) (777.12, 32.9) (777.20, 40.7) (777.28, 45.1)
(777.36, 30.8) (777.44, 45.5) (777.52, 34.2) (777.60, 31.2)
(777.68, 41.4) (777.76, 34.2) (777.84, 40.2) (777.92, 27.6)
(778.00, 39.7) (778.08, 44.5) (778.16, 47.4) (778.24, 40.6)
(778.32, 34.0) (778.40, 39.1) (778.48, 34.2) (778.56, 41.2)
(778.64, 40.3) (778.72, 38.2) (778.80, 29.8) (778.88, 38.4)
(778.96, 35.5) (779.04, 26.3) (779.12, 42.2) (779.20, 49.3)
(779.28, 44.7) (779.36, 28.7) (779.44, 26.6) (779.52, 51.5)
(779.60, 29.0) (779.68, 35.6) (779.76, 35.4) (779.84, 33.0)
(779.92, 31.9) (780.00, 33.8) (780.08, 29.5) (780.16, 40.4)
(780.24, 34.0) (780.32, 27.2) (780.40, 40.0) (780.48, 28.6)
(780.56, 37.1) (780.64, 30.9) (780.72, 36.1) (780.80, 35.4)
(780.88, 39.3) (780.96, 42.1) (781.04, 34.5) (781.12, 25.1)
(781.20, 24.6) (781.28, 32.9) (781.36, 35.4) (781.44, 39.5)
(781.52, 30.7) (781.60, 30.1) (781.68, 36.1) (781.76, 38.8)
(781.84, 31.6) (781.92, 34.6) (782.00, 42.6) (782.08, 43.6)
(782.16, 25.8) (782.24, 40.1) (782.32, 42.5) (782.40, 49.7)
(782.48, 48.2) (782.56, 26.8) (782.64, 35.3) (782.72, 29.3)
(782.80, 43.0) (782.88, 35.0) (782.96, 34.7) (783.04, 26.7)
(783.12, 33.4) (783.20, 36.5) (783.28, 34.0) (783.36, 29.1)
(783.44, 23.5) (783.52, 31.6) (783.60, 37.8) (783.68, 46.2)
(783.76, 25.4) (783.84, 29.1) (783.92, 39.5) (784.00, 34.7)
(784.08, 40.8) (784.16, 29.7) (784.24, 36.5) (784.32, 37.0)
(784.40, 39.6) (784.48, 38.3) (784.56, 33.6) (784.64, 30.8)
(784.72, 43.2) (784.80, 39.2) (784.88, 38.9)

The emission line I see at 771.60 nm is H-alpha 6563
